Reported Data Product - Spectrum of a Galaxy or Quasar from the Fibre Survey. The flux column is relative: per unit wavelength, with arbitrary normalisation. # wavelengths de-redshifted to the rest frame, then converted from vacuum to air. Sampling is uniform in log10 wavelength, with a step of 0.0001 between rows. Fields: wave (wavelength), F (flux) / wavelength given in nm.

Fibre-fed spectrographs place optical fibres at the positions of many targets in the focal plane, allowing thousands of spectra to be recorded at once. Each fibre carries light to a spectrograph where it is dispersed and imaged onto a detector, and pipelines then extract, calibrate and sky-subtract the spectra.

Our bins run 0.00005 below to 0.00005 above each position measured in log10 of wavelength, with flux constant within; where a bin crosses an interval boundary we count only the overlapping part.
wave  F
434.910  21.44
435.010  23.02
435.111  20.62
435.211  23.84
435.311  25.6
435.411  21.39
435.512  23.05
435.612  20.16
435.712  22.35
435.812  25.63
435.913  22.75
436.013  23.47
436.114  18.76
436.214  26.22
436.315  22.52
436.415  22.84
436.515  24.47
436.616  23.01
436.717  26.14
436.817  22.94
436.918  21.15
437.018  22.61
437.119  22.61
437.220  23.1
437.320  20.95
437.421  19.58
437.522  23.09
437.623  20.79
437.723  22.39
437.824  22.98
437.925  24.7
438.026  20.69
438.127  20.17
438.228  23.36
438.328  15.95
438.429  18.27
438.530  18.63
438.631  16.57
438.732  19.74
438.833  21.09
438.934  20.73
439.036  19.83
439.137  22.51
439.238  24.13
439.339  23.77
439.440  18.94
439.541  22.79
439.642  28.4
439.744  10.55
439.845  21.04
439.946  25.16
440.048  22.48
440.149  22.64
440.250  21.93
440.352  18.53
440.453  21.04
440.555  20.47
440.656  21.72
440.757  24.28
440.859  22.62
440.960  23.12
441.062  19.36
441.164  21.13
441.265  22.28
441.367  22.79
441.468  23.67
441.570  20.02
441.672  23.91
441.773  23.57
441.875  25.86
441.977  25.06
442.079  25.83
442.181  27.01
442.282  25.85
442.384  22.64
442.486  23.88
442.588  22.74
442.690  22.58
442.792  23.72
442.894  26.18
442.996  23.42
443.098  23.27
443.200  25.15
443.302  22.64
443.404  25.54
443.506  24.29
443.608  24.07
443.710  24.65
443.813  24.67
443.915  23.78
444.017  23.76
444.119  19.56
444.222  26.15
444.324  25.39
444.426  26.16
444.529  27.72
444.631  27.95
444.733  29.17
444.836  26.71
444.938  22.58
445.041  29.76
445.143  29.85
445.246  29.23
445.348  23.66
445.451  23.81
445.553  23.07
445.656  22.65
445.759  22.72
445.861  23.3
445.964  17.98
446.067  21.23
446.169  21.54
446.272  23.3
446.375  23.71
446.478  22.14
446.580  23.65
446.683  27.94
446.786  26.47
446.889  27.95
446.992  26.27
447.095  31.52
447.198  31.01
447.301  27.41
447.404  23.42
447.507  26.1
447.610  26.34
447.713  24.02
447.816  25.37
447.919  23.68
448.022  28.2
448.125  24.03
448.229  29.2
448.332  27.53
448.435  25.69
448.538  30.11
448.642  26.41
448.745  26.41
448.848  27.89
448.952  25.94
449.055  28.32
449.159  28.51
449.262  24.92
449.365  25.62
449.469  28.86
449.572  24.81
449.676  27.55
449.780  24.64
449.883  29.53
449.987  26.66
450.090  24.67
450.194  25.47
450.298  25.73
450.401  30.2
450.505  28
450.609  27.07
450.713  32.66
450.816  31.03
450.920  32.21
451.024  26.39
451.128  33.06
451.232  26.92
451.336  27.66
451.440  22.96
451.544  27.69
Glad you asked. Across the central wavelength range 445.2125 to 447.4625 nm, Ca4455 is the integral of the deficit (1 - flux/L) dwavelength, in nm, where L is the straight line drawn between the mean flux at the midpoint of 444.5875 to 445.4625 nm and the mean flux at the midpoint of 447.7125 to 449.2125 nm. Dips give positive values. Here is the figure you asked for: 0.19 nm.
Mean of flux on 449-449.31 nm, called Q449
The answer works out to 27.3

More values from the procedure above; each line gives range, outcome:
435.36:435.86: 22.5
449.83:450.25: 26.6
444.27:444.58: 26.4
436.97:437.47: 21.8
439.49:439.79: 20.7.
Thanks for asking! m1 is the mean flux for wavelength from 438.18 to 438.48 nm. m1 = 19.2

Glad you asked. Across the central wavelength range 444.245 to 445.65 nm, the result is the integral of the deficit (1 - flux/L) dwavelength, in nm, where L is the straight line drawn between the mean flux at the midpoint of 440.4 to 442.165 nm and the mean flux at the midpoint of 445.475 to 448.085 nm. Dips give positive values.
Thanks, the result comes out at -0.13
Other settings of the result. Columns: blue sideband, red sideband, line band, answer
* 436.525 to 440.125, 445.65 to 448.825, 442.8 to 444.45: -0.03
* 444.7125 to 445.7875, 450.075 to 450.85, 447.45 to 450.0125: 0.07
